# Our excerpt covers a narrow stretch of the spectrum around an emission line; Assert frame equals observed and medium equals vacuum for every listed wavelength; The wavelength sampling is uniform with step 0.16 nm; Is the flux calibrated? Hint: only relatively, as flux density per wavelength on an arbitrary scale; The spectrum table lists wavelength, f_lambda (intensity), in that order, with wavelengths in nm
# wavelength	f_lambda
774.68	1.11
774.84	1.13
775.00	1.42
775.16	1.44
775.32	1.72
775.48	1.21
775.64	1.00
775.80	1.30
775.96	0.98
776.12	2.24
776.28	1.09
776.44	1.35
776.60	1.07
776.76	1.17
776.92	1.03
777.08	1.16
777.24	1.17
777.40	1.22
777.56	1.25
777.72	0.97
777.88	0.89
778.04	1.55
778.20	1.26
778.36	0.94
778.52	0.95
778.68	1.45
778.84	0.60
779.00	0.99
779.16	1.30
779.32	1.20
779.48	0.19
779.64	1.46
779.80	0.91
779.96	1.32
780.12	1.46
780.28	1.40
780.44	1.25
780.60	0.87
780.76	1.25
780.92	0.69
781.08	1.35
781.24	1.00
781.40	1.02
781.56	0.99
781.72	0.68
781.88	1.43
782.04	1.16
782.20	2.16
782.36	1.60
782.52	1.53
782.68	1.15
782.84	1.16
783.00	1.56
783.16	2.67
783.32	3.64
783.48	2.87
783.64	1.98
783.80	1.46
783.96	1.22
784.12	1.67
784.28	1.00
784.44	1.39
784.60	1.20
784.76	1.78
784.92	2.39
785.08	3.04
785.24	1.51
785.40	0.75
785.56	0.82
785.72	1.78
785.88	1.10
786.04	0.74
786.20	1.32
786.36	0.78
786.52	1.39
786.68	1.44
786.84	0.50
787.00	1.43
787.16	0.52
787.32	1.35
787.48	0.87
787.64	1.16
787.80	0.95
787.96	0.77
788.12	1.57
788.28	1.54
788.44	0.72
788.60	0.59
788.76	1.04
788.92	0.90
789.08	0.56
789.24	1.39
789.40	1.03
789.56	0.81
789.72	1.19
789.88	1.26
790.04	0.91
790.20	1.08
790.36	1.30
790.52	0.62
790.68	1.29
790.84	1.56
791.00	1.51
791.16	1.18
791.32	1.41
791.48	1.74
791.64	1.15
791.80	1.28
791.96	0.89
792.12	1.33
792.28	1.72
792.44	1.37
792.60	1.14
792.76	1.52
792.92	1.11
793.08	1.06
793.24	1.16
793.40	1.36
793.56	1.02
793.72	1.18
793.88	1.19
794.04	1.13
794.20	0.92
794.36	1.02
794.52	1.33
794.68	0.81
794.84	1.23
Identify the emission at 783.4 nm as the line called [S II] 6716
